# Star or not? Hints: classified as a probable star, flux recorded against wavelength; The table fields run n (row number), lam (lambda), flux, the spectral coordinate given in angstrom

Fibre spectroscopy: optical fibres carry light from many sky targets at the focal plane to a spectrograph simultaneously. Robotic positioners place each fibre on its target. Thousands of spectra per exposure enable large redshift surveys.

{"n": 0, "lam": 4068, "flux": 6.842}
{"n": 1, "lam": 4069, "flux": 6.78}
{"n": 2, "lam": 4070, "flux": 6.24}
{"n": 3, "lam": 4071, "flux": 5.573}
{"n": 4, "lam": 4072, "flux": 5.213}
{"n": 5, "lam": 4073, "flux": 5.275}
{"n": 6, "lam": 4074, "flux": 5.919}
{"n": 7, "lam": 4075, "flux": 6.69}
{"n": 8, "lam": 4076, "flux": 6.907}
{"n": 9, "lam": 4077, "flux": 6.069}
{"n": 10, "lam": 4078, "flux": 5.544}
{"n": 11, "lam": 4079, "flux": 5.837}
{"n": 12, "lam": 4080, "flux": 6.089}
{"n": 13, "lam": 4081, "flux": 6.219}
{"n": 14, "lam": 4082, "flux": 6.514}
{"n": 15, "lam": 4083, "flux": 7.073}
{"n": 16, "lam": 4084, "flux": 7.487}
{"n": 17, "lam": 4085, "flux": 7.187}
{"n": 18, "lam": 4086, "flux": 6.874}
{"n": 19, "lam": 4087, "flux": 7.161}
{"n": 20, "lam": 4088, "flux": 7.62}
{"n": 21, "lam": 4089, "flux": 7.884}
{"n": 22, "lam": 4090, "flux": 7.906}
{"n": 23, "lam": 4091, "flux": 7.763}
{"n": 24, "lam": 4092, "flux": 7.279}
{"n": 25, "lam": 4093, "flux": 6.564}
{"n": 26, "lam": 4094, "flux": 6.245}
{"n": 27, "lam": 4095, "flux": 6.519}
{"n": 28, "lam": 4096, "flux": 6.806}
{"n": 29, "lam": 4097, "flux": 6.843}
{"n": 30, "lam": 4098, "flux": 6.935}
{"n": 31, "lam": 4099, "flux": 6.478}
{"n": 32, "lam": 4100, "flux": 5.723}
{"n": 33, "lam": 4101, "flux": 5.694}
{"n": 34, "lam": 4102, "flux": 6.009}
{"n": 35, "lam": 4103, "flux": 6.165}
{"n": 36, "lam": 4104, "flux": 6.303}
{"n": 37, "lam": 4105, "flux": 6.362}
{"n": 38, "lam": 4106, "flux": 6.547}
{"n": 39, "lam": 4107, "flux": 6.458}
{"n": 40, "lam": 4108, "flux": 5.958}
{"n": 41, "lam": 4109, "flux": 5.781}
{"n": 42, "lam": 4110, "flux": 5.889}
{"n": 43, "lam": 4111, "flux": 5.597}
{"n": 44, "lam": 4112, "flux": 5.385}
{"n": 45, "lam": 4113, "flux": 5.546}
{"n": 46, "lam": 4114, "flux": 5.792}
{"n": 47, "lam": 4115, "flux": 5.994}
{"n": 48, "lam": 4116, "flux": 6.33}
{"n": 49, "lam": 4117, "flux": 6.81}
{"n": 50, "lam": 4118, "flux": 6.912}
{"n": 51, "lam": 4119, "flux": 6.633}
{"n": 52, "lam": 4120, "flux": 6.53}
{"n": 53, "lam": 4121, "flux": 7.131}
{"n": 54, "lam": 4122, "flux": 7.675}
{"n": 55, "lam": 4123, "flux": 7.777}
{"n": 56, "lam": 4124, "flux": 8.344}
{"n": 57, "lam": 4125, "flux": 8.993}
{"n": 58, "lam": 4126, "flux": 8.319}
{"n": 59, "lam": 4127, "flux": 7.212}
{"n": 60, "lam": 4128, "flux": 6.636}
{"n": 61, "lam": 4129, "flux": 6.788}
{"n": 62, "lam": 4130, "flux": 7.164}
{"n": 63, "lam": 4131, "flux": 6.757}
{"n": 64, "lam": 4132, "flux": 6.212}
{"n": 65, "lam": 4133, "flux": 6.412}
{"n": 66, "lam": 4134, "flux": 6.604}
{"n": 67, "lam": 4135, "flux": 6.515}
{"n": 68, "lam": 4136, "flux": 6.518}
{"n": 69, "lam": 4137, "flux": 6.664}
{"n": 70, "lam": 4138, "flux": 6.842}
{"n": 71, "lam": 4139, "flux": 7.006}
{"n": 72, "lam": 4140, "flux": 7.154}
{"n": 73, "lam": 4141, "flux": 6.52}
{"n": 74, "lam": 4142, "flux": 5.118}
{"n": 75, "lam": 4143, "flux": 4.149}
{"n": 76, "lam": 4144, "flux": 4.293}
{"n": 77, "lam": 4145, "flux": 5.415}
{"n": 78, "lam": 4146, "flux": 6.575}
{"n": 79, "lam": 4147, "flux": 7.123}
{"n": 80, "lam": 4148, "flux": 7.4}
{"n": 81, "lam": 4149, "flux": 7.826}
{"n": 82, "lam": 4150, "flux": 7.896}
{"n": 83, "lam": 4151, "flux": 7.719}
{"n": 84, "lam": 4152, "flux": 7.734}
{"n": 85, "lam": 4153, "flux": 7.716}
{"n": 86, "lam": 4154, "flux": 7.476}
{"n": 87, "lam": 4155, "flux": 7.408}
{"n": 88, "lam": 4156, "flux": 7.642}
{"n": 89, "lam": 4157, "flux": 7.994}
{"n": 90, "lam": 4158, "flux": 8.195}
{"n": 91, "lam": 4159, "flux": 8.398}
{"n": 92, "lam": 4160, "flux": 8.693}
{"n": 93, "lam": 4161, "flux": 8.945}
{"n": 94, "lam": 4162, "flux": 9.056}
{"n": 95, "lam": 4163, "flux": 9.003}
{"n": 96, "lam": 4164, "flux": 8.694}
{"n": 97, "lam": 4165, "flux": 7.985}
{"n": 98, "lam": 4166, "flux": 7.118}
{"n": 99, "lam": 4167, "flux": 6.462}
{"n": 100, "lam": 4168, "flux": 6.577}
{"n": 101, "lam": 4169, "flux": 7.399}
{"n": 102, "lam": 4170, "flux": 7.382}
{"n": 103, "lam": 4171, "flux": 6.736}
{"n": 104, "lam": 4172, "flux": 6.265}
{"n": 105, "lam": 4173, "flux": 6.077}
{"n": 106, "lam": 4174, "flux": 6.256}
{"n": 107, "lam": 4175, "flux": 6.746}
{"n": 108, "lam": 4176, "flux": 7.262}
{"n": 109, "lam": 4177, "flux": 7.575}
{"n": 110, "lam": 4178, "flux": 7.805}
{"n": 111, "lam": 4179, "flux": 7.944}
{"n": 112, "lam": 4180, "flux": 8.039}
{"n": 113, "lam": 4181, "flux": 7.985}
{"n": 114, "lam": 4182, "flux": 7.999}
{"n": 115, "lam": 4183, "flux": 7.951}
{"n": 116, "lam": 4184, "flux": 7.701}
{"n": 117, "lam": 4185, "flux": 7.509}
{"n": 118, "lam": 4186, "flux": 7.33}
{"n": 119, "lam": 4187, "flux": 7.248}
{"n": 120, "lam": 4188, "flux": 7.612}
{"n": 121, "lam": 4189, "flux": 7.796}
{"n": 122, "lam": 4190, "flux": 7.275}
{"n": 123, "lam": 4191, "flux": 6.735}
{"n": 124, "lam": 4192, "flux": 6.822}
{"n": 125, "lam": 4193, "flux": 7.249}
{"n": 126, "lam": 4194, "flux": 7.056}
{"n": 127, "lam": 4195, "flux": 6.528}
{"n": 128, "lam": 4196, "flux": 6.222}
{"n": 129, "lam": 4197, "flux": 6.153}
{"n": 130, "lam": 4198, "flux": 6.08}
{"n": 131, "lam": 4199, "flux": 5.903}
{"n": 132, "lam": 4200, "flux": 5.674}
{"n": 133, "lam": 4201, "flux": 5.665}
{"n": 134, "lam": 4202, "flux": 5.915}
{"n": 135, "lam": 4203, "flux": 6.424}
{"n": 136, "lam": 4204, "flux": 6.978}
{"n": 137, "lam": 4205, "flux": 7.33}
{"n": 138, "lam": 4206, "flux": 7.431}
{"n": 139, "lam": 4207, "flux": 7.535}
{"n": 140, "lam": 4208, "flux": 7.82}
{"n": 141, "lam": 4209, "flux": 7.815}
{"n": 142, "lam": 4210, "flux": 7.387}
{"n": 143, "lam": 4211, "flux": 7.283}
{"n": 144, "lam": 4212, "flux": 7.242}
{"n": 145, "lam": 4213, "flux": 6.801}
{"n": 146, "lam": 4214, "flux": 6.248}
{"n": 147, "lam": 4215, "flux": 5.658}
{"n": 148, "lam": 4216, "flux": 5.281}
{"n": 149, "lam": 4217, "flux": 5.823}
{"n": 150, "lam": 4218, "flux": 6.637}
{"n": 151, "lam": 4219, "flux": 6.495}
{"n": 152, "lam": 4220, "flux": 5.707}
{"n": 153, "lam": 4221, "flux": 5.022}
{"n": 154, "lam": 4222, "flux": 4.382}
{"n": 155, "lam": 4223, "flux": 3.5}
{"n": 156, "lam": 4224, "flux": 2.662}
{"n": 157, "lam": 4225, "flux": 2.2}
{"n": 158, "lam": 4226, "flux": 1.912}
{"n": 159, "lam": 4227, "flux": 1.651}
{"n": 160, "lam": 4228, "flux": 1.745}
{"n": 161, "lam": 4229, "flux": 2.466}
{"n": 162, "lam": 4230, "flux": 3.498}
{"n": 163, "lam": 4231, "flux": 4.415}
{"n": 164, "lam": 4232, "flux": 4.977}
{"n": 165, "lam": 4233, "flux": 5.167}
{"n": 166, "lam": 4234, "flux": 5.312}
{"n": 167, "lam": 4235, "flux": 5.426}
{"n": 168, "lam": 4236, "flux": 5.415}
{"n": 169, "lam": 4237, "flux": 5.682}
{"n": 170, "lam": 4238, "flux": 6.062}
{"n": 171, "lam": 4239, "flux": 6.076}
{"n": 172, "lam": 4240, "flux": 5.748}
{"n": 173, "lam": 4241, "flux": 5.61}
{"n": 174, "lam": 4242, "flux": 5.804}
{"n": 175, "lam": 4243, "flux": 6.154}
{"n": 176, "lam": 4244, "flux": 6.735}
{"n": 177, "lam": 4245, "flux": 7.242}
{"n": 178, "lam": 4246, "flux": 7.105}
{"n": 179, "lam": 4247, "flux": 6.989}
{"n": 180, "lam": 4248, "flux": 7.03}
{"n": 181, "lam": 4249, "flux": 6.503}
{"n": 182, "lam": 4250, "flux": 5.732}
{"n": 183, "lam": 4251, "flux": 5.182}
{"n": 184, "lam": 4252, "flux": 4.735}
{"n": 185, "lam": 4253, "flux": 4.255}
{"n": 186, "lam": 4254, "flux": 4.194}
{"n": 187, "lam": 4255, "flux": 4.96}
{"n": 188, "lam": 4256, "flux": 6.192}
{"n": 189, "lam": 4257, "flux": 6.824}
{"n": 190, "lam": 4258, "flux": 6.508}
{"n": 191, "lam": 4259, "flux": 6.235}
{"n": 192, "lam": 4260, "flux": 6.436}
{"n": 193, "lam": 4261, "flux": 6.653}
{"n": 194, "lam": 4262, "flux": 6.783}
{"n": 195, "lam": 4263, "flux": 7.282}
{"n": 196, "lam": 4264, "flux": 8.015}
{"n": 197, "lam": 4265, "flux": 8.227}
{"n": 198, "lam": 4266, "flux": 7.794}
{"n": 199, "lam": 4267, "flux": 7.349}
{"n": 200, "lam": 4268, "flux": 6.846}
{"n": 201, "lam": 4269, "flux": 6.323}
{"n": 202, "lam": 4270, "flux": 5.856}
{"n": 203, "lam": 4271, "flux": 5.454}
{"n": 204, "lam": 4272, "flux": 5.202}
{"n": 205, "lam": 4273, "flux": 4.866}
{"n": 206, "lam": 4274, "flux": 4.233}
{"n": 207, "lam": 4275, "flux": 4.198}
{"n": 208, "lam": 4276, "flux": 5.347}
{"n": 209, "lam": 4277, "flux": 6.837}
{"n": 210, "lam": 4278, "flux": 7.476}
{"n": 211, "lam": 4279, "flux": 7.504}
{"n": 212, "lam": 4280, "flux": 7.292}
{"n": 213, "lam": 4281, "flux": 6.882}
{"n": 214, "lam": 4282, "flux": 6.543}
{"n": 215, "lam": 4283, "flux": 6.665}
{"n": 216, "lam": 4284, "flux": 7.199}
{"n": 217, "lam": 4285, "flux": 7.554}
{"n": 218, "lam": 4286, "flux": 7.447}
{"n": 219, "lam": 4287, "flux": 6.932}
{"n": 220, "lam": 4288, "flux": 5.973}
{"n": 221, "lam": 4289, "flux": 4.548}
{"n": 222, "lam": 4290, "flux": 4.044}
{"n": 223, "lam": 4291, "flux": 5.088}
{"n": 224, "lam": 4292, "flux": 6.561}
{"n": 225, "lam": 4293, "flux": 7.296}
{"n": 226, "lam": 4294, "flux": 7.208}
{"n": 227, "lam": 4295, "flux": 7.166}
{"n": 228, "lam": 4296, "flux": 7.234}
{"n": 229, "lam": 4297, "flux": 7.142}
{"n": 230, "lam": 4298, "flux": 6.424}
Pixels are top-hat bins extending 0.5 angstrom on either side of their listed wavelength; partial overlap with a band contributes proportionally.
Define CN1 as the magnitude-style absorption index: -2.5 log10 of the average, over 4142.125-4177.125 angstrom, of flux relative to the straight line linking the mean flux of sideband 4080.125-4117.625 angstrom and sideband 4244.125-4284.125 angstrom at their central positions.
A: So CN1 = -0.13 mag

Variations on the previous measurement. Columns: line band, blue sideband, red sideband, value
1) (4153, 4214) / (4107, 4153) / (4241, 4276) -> -0.131 mag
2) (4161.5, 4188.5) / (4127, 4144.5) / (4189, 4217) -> -0.144 mag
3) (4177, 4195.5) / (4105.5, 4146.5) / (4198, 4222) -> -0.155 mag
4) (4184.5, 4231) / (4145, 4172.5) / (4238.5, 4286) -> 0.195 mag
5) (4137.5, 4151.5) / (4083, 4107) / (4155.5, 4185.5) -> 0.134 mag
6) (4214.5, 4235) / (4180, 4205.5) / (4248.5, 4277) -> 0.466 mag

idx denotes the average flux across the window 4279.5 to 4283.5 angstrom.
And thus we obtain 6.85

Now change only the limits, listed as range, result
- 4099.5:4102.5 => 5.81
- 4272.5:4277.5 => 5.1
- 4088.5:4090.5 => 7.89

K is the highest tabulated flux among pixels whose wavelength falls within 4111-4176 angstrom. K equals 9.056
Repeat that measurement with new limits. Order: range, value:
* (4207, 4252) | 7.82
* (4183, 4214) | 7.951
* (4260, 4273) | 8.227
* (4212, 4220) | 7.242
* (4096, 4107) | 6.935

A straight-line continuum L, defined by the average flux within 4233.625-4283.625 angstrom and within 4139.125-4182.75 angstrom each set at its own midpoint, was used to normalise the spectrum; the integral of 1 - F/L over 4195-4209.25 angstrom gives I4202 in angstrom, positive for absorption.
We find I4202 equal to 0.5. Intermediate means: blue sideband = 7.3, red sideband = 6.2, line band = 6.61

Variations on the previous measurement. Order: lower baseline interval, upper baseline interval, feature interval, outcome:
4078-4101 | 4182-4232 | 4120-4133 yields -1.6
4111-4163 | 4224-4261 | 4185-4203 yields -1.9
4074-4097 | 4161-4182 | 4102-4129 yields 1.5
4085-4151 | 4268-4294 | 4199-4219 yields -0.8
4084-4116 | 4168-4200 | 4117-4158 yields -1.3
